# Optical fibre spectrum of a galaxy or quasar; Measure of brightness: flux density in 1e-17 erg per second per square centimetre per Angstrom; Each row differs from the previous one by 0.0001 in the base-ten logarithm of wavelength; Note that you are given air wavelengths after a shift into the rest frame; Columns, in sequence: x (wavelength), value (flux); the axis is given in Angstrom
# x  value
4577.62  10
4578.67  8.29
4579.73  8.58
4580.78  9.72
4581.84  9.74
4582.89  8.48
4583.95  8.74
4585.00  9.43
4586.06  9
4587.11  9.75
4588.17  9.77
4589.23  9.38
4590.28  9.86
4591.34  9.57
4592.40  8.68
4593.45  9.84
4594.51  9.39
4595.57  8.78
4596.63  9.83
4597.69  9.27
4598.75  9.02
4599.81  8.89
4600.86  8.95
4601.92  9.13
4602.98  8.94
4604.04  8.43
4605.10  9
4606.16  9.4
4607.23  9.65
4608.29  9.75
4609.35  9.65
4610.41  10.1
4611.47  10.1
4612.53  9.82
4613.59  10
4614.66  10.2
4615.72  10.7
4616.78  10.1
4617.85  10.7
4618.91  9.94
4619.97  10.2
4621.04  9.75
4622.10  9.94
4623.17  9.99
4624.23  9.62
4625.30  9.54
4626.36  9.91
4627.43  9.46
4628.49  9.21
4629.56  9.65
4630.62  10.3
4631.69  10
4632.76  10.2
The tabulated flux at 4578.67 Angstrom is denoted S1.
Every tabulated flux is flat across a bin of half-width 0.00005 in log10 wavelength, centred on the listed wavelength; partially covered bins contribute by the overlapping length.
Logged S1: 8.29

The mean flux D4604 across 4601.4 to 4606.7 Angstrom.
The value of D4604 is 8.96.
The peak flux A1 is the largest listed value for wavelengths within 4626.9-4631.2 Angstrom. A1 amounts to 10.3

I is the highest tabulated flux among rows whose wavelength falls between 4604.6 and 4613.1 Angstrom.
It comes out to 10.1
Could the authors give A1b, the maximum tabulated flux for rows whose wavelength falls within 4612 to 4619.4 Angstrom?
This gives 10.7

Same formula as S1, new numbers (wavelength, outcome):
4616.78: 10.1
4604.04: 8.43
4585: 9.43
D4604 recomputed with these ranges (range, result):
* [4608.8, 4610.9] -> 9.88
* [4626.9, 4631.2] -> 9.67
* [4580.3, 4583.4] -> 9.31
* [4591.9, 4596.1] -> 9.18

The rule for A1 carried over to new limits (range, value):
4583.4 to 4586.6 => 9.43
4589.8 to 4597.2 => 9.86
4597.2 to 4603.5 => 9.27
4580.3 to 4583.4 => 9.74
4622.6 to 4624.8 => 9.99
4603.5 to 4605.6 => 9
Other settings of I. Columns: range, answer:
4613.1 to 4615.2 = 10.2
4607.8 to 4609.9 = 9.75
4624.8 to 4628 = 9.91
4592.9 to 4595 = 9.84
